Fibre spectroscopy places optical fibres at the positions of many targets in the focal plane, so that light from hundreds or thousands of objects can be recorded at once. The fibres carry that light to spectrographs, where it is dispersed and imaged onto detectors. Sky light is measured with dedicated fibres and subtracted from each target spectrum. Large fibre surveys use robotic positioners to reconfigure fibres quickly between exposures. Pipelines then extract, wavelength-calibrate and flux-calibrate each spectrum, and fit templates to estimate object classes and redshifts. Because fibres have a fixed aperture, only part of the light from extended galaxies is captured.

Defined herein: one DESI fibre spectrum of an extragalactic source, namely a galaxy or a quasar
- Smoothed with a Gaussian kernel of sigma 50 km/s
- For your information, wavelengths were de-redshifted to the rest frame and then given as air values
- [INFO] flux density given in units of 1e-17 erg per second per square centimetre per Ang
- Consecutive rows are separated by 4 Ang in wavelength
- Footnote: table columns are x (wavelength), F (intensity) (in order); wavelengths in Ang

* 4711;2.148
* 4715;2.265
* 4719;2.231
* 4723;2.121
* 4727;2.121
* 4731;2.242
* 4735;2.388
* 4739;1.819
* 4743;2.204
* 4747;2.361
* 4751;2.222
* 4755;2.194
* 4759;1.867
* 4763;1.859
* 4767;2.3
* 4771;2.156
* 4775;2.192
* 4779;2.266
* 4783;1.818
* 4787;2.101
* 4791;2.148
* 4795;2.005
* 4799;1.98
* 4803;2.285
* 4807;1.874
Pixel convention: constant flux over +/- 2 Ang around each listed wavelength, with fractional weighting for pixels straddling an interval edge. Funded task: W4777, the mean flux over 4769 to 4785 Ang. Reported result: 2.11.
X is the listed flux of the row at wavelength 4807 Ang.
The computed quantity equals 1.874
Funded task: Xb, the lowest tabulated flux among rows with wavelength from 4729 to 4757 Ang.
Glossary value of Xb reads 1.819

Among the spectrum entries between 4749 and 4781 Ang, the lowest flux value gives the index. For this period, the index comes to 1.859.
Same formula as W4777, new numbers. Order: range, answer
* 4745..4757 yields 2.26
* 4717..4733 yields 2.18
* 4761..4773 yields 2.1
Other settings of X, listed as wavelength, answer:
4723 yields 2.121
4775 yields 2.192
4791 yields 2.148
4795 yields 2.005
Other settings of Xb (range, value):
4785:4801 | 1.98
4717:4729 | 2.121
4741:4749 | 2.204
